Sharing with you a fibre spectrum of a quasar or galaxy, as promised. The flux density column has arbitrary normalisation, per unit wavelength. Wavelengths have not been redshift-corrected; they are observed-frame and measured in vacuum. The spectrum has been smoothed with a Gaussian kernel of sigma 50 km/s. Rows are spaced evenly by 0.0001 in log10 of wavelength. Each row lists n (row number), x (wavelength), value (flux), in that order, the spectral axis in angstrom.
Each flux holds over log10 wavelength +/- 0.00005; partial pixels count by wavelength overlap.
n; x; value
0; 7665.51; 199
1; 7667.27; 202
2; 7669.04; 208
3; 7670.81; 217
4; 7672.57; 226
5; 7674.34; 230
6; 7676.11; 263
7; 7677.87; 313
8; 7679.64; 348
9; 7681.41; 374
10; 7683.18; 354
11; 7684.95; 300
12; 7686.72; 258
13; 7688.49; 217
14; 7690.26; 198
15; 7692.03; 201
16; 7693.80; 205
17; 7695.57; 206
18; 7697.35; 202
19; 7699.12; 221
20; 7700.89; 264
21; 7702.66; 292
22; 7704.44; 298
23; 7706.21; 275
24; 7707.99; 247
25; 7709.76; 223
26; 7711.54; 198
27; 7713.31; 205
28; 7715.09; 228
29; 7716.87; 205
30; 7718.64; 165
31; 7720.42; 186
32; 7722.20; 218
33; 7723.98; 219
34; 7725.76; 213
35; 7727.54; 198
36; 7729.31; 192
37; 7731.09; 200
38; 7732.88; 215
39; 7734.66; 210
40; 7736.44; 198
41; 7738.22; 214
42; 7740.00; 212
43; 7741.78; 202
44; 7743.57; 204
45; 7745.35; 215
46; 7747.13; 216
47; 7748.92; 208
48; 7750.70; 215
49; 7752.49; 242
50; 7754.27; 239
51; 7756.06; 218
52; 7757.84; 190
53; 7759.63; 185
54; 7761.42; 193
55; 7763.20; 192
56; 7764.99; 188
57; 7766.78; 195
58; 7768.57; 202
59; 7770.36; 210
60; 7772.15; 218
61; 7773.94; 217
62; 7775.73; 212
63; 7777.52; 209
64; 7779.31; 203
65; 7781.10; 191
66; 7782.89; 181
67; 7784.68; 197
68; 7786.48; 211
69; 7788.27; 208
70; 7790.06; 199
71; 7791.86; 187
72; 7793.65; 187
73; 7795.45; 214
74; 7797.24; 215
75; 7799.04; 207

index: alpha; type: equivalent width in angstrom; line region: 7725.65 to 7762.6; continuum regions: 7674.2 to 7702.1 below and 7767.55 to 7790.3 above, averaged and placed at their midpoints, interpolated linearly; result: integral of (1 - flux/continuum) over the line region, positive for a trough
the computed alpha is 2.9 angstrom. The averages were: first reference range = 261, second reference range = 205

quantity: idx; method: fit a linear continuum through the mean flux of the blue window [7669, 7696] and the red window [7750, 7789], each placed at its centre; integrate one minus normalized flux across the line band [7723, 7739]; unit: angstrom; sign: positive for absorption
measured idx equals 1.6 angstrom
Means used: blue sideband 260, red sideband 205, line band 207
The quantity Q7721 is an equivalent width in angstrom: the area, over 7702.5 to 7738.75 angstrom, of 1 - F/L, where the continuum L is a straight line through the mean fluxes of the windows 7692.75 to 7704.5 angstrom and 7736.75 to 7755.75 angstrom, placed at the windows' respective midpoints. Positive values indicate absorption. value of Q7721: 1.57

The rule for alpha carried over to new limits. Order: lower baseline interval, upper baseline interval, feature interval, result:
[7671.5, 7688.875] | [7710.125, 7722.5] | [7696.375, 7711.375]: -1.2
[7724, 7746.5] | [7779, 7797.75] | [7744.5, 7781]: -0.9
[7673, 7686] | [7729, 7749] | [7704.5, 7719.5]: 1.8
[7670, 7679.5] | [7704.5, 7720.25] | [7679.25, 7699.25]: -0.9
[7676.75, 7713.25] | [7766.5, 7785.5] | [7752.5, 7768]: 0.9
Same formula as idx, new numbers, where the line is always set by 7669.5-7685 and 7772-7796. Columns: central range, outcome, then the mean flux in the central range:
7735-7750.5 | 1.7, 209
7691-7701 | 2.2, 213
